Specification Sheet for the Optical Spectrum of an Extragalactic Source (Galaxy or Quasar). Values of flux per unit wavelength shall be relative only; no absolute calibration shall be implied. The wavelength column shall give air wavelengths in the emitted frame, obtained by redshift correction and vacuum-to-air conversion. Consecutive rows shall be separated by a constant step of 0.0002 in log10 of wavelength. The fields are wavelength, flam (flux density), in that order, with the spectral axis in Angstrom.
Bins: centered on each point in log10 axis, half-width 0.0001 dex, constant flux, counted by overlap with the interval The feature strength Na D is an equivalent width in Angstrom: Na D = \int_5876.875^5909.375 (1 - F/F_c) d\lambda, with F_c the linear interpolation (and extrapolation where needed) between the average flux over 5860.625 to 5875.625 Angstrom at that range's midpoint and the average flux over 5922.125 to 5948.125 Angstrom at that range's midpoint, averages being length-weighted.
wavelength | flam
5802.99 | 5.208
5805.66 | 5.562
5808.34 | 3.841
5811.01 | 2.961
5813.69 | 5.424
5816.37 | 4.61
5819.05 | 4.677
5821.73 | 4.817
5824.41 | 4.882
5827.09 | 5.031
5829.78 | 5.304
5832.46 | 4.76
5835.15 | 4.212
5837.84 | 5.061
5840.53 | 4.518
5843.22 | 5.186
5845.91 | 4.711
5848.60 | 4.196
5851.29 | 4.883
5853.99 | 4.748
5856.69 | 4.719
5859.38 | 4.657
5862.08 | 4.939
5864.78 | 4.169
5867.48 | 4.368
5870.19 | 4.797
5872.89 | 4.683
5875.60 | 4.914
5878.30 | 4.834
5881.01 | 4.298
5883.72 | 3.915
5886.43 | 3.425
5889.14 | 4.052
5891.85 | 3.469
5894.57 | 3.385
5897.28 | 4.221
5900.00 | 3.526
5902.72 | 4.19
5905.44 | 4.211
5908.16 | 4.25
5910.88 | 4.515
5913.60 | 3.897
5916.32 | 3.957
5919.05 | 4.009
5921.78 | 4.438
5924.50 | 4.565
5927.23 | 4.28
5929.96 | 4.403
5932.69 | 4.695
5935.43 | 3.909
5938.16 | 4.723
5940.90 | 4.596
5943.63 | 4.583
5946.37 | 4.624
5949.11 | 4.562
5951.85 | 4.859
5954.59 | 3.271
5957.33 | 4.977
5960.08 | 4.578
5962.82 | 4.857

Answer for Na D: 4.2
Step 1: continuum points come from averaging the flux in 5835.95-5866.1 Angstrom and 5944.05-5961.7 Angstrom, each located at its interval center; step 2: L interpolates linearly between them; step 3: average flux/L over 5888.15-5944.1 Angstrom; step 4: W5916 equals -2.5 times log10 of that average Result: 0.095 mag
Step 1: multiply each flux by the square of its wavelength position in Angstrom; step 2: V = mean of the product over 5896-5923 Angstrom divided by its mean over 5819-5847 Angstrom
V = 0.87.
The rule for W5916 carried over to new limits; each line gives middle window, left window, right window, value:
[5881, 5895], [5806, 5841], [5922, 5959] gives 0.22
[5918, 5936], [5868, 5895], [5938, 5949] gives 0.04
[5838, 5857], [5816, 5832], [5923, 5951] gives 0.02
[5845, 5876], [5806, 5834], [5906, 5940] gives -0.03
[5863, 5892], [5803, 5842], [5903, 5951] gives 0.05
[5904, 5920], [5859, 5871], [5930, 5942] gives 0.09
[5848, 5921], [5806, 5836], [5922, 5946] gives 0.07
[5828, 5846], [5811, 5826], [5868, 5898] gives -0.06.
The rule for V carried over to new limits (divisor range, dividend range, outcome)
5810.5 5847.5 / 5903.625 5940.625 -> 0.93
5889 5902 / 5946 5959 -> 1.22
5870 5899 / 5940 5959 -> 1.11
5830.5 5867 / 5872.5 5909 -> 0.88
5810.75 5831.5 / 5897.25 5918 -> 0.88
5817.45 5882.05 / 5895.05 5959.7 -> 0.94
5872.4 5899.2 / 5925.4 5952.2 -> 1.12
